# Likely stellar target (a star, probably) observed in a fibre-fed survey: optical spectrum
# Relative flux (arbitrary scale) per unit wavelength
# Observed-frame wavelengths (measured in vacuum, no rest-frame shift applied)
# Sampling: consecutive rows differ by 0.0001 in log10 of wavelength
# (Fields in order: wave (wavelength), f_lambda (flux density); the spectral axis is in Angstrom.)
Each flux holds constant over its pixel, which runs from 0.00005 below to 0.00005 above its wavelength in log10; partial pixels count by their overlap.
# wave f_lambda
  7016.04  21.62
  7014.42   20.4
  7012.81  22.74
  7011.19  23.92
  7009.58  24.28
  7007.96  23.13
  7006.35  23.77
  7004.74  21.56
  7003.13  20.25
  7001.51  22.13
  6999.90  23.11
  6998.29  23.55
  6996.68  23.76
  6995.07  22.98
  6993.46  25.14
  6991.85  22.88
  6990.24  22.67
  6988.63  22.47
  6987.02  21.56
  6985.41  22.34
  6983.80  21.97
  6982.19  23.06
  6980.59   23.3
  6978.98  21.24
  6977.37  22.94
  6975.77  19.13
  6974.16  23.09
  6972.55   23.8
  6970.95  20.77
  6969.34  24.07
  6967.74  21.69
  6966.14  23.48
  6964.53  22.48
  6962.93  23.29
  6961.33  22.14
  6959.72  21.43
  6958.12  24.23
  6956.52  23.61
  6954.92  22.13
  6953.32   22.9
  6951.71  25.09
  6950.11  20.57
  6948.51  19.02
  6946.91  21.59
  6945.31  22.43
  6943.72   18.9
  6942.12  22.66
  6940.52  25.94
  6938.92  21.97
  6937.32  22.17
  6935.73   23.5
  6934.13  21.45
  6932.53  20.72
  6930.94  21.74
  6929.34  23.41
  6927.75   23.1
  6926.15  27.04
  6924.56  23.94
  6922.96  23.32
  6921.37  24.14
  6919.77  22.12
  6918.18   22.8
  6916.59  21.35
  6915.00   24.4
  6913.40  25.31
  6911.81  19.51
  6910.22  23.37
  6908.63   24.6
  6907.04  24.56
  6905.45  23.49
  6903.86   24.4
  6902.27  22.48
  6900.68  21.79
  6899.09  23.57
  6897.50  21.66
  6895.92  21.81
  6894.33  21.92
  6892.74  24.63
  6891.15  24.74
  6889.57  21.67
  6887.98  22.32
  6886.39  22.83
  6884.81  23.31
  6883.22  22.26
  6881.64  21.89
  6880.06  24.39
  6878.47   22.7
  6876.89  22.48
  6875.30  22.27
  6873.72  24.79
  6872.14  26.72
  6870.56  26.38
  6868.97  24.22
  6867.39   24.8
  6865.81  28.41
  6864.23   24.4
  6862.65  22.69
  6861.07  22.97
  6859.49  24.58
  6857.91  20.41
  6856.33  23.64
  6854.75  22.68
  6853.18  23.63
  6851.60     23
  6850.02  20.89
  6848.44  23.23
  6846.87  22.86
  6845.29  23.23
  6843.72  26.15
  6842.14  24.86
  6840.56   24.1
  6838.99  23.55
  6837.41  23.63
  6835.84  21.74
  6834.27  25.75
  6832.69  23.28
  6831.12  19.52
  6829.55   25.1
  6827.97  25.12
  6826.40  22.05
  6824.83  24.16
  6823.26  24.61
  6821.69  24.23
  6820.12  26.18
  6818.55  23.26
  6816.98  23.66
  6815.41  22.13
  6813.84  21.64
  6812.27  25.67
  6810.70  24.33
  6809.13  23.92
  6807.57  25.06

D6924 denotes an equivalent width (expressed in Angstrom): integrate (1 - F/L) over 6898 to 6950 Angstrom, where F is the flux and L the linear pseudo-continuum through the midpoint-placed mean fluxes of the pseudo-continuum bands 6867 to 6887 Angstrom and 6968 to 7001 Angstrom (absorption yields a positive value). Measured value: 1.09 Angstrom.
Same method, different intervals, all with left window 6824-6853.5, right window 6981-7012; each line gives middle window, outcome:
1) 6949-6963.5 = 0.2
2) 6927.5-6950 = 1.1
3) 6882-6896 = 0.3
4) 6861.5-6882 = -0.9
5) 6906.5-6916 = -0.1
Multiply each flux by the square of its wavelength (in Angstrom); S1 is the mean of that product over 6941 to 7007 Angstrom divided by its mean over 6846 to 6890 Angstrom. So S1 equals 1.0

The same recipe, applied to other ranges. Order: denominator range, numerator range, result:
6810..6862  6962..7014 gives 1.01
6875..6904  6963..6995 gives 1.02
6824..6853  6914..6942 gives 1.01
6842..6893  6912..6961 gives 0.98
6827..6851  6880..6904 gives 0.98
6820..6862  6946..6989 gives 0.99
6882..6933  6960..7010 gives 1.00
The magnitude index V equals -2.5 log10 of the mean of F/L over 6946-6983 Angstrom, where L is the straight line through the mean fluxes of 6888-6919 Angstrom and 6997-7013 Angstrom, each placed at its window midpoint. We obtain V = 0.03 mag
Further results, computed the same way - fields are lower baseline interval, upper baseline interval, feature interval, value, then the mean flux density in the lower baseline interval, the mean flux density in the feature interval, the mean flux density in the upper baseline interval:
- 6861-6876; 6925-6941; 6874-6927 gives 0.04 mag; 24.9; 23.1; 23.1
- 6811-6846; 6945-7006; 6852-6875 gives -0.03 mag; 23.8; 24.2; 22.5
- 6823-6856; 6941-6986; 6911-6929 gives -0.03 mag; 23.5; 23.4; 22.3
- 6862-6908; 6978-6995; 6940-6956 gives 0.04 mag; 23.6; 22.1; 22.7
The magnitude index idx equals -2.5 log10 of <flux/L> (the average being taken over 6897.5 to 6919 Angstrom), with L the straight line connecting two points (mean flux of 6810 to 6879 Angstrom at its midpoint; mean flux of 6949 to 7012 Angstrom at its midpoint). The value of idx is 0.01 mag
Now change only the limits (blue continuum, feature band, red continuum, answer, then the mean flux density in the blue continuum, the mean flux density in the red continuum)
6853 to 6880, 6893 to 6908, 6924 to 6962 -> 0.020 mag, 24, 22.6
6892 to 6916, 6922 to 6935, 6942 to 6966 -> -0.020 mag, 23.1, 22.2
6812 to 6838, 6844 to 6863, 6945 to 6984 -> 0.020 mag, 23.6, 22.4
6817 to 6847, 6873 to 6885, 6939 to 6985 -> 0.017 mag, 23.9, 22.4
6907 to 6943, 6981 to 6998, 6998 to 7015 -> -0.009 mag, 23.1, 22.6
